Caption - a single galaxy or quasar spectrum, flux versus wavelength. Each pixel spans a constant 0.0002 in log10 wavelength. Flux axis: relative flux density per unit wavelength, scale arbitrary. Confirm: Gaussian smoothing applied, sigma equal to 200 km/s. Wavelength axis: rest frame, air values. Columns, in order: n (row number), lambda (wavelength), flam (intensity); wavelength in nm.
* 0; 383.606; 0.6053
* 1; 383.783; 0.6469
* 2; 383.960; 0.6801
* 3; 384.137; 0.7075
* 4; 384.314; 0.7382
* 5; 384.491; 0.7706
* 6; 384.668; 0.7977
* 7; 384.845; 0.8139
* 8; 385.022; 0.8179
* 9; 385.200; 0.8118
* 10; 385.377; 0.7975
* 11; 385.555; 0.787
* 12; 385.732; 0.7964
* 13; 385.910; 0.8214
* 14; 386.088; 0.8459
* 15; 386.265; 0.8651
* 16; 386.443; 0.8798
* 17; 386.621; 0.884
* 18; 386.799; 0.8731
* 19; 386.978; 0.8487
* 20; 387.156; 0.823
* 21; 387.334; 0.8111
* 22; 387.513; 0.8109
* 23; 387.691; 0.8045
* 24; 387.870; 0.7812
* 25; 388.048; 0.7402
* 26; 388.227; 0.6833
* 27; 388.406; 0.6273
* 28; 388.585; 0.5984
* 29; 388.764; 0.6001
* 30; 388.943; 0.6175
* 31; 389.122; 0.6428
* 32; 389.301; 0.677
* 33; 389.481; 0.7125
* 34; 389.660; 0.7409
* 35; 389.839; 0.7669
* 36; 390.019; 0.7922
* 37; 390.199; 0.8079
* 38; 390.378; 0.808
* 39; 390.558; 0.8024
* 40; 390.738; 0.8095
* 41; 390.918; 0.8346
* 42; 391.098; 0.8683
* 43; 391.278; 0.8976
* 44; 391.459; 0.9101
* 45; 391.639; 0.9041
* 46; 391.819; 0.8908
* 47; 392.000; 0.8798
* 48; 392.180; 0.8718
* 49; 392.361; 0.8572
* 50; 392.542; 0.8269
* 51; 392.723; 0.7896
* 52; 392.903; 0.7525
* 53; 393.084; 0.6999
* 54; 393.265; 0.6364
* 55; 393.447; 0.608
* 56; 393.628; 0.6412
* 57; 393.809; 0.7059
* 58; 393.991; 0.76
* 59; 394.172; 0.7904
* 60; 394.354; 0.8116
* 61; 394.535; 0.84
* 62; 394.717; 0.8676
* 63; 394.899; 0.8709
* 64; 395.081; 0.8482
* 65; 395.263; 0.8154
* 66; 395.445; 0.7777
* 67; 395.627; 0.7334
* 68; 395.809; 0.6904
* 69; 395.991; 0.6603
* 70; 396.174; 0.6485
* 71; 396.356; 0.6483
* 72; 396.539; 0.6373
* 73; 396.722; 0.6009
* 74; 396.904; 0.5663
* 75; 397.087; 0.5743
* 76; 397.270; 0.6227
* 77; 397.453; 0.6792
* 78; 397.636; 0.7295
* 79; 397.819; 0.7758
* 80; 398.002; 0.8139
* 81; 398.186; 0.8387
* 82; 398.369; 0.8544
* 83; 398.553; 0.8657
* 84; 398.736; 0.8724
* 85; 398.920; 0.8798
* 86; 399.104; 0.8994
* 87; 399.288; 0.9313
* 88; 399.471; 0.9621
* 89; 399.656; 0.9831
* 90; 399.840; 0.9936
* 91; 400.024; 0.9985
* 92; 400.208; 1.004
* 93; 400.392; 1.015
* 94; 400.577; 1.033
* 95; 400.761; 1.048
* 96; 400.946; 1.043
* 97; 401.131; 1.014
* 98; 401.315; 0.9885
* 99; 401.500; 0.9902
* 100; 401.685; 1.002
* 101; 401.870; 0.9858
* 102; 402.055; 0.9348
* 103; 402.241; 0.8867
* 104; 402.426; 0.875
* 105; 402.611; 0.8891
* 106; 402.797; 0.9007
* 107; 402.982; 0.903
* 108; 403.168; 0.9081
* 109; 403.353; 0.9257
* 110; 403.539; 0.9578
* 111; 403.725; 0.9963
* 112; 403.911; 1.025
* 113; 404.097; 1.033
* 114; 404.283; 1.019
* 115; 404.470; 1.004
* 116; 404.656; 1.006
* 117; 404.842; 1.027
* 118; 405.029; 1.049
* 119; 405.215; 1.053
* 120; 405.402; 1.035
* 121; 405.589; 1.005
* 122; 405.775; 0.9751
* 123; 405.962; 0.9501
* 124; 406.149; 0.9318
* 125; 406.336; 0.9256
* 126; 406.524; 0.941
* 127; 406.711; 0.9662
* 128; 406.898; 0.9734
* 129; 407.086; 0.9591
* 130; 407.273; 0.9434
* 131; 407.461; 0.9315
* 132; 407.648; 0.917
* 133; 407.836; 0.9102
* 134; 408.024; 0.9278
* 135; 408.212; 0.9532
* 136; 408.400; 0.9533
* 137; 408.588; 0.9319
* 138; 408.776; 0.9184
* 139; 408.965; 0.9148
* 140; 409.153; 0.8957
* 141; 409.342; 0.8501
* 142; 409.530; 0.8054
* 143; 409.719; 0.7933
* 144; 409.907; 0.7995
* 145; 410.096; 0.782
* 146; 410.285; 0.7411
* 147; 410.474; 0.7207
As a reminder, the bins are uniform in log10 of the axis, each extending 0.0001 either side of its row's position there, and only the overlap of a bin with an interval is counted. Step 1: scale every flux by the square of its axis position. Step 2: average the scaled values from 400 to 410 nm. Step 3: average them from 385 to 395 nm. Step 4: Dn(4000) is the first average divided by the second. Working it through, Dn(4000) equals 1.31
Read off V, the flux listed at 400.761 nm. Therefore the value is 1.048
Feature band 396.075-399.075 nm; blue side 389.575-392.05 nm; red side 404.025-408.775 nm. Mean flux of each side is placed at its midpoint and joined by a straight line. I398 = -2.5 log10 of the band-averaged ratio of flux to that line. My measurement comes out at 0.22 mag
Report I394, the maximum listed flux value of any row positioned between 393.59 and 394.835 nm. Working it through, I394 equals 0.8676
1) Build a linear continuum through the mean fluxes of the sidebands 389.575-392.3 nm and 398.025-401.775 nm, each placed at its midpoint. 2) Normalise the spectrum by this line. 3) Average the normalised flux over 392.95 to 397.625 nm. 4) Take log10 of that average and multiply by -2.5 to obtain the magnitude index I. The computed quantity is 0.253 mag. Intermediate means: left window 0.839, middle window 0.71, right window 0.958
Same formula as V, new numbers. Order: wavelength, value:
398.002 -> 0.8139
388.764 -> 0.6001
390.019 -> 0.7922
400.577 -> 1.033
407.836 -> 0.9102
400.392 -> 1.015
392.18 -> 0.8718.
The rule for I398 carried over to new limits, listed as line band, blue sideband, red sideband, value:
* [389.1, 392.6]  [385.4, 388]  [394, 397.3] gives -0.053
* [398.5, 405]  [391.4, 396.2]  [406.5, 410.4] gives -0.150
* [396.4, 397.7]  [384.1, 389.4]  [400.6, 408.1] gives 0.374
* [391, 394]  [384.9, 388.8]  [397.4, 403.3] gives 0.066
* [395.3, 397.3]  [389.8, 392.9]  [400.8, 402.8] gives 0.339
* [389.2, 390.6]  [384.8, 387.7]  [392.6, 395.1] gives 0.047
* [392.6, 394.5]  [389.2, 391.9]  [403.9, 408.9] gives 0.165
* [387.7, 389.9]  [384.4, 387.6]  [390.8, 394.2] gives 0.184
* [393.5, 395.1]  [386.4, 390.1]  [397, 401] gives 0.050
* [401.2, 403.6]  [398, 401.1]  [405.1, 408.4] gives 0.020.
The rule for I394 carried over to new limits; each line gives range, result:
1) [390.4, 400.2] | 0.9985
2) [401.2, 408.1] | 1.053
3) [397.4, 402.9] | 1.048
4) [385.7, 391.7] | 0.9101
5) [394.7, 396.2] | 0.8709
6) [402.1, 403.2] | 0.9081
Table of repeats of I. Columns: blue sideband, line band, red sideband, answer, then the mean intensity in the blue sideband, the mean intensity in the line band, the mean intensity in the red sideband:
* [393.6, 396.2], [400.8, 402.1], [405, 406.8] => -0.12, 0.77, 0.998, 0.981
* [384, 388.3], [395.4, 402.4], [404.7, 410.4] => 0.04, 0.804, 0.848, 0.925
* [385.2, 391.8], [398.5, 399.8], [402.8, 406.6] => 0.00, 0.787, 0.918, 0.982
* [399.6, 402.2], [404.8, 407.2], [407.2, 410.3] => -0.07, 1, 0.983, 0.884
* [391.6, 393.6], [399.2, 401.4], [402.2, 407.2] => -0.11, 0.785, 1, 0.968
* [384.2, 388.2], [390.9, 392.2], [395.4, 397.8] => -0.20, 0.812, 0.885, 0.66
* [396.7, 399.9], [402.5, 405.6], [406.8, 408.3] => -0.11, 0.805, 0.983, 0.94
